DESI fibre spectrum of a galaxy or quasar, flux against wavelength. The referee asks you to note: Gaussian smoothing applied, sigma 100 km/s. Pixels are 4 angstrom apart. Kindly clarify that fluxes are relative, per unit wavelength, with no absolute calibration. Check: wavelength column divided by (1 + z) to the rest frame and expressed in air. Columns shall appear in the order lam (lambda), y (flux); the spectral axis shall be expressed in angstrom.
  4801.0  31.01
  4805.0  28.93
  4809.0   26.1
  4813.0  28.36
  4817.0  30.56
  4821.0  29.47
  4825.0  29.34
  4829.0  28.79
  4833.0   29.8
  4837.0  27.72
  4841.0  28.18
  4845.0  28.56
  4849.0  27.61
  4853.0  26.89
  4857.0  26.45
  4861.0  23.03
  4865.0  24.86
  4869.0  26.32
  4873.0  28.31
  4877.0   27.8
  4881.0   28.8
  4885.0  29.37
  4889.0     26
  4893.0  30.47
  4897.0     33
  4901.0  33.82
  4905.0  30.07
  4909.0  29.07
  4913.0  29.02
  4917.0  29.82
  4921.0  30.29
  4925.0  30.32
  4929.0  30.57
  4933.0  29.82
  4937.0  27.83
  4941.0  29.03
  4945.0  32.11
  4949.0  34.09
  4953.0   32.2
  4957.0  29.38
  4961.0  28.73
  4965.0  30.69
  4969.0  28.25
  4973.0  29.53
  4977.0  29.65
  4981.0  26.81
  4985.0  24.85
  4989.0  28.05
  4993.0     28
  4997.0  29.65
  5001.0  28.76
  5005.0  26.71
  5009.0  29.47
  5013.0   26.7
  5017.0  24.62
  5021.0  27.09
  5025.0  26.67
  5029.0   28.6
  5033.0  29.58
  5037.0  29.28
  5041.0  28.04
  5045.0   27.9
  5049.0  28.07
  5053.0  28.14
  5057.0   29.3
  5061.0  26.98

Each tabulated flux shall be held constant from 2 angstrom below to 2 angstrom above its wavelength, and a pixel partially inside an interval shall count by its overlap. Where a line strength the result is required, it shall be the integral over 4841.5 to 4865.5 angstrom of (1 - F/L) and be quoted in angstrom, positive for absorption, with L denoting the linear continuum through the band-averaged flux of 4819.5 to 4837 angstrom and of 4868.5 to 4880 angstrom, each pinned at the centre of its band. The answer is 1.7 angstrom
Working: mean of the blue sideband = 29.2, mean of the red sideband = 27.7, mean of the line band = 26.4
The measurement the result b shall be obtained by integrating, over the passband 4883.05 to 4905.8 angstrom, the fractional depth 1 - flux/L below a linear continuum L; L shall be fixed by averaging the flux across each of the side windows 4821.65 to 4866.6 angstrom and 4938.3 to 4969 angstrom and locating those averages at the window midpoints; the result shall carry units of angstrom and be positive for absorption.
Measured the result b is -1.2 angstrom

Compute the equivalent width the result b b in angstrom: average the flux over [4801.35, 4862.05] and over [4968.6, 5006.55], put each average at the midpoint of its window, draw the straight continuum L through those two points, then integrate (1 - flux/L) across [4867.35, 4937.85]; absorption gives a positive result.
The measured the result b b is -3.6 angstrom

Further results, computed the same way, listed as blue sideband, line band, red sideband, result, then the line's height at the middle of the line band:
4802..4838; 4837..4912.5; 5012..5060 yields 0.9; 28.6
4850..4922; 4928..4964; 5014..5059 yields -2.8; 28.3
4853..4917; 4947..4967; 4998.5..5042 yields -2.1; 28.1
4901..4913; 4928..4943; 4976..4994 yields 0.0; 29.1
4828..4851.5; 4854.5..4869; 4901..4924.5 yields 1.9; 28.9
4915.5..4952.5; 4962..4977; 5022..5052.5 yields 0.1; 29.7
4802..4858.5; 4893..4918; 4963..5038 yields -2.3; 28.2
